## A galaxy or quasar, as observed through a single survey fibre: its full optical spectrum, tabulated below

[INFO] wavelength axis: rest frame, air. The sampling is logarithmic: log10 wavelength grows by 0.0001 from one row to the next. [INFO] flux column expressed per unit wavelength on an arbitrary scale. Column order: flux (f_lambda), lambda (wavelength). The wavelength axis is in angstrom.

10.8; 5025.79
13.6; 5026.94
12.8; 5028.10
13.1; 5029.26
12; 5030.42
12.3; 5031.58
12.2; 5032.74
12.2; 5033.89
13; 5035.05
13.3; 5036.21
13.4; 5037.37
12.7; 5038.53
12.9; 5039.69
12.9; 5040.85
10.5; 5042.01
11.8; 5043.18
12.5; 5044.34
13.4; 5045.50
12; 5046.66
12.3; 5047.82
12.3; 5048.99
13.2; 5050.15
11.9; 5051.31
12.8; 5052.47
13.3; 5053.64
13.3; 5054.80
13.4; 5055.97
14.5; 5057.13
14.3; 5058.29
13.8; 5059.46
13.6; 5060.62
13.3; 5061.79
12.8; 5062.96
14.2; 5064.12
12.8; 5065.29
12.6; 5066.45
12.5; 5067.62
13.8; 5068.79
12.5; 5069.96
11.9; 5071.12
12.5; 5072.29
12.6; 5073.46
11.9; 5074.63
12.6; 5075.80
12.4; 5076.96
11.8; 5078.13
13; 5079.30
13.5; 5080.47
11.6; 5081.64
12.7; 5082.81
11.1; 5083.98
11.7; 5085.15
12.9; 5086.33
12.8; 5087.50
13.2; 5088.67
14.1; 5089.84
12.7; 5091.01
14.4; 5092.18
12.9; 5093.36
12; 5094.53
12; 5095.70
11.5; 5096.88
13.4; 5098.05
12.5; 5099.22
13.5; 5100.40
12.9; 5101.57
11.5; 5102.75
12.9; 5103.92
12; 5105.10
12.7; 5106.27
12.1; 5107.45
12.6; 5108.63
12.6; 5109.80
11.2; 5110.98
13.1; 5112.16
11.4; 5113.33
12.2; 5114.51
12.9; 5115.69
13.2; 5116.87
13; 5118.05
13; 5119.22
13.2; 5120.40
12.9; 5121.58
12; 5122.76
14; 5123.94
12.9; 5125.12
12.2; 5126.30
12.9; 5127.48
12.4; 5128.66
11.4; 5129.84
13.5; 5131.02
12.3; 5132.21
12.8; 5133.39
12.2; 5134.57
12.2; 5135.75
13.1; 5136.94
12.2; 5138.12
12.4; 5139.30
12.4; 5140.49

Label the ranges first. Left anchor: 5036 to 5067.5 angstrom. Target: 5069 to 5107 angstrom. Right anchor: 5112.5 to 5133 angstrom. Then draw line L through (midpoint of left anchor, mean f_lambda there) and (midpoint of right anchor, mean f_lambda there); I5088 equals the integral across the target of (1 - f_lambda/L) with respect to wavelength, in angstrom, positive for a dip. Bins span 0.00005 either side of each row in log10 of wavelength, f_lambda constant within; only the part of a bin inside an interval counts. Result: 0.72 angstrom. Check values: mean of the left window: 12.9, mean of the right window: 12.7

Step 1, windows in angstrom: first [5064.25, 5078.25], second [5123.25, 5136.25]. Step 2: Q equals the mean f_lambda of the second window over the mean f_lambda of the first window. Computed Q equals 1.0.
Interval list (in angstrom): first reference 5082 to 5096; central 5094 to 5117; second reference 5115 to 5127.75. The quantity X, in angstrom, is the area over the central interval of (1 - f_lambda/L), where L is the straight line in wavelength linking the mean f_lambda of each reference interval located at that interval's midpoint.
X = 0.8 angstrom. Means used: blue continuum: 12.7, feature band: 12.4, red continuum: 12.9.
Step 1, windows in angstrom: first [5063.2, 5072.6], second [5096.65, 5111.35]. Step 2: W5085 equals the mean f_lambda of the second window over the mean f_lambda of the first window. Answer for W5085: 0.97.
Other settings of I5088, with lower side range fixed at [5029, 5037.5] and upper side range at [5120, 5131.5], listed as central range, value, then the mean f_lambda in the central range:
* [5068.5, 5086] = 0.45 angstrom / 12.4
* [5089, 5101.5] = -0.20 angstrom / 12.9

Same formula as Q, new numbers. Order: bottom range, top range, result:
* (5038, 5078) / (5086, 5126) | 0.99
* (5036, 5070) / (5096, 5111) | 0.96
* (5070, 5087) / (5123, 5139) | 1.02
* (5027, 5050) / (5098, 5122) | 1.00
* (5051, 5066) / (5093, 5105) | 0.93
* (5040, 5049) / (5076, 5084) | 1.02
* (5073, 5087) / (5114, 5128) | 1.05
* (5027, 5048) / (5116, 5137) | 1.01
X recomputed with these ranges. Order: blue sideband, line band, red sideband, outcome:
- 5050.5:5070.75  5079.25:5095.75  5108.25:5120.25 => 0.2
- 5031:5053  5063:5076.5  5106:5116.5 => -0.3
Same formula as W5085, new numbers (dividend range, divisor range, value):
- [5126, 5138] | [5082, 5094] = 0.97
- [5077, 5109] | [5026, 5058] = 0.99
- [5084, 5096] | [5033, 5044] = 1.02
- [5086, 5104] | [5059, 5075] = 0.99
